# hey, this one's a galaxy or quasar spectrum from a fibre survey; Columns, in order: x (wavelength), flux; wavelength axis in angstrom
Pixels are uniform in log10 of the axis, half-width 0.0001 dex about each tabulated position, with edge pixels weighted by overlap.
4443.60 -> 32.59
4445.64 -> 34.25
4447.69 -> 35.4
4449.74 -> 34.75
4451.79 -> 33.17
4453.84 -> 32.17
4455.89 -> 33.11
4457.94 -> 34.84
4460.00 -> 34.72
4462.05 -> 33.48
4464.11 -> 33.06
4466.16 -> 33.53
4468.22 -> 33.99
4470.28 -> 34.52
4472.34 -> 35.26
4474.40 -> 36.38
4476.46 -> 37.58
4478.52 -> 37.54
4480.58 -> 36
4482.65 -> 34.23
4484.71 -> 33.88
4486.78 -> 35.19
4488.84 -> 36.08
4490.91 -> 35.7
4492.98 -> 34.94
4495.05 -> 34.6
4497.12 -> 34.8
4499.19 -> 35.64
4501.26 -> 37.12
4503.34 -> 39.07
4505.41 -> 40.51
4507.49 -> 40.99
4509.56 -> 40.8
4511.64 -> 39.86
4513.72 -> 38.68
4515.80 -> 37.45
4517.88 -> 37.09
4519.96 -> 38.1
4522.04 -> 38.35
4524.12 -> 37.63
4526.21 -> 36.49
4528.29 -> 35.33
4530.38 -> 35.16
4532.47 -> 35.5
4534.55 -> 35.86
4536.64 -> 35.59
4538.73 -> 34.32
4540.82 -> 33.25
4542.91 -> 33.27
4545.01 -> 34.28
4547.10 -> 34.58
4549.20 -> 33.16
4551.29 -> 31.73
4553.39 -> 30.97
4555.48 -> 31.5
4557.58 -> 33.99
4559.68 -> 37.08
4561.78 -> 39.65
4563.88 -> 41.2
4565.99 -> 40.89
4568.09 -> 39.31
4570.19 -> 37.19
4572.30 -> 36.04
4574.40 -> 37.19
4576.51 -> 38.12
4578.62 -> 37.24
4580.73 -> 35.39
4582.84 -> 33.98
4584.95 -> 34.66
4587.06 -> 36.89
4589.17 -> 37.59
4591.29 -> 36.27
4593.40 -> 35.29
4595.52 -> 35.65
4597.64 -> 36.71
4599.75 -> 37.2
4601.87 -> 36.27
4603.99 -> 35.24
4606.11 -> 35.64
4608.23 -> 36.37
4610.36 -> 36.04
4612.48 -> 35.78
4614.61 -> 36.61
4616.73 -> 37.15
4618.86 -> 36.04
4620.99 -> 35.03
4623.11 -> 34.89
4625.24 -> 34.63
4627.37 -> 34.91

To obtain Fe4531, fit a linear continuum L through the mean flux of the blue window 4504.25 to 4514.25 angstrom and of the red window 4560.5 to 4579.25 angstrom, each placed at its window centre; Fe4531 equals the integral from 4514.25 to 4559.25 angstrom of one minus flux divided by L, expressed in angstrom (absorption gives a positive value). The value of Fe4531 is 5.11 angstrom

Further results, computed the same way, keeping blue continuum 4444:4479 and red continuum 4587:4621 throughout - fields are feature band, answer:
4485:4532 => -2.8 angstrom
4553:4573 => -0.7 angstrom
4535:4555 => 1.1 angstrom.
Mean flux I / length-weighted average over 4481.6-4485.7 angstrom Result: 34.1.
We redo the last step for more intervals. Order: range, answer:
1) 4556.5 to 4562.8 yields 36.9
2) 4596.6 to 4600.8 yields 37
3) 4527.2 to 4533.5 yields 35.3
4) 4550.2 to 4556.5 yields 31.5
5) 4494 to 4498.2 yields 34.7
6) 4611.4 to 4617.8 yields 36.5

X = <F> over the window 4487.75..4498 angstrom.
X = 35.2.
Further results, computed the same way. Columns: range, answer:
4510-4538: 37.1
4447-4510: 35.5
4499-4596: 36.5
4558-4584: 37.7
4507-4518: 39.2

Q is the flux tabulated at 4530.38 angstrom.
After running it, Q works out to 35.16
